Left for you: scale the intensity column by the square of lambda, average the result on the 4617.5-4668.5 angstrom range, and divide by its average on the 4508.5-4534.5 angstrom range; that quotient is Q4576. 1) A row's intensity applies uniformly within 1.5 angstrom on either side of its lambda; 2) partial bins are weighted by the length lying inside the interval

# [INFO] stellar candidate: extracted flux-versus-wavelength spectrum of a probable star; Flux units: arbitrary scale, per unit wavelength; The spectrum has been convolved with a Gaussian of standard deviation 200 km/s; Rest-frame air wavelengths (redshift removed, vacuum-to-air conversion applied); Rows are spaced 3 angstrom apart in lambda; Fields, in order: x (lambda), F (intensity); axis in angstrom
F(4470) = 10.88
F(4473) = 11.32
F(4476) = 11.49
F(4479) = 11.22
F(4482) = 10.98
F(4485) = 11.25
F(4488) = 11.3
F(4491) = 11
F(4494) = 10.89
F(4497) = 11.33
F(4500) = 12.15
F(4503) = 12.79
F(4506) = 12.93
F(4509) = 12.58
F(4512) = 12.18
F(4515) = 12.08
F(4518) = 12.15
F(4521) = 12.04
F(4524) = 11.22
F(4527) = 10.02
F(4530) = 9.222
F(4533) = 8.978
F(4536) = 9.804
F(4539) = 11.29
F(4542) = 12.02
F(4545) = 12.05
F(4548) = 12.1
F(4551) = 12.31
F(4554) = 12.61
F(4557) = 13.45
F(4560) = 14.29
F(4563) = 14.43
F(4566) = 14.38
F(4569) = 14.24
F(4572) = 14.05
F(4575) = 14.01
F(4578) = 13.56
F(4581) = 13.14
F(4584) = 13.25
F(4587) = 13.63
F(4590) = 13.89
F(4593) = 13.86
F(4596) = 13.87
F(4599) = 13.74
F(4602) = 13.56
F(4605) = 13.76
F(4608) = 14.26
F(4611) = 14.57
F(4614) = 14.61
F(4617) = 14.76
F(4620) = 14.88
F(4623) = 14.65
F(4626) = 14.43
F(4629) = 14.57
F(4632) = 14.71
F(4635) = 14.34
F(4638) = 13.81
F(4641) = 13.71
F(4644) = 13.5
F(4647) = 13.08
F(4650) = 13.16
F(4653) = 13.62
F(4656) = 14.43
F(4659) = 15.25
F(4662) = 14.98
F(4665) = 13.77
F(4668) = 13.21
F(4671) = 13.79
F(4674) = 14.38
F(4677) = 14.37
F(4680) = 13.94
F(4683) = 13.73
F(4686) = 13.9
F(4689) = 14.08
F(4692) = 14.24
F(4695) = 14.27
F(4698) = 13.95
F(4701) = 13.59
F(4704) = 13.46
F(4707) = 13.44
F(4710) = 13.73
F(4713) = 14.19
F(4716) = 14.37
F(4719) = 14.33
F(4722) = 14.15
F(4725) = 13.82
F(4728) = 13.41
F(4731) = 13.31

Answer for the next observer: 1.3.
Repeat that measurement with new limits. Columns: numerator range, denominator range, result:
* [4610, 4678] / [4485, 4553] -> 1.31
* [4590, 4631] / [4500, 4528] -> 1.24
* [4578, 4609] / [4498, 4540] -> 1.24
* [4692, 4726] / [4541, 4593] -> 1.11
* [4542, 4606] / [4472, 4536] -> 1.23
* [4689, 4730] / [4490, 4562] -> 1.28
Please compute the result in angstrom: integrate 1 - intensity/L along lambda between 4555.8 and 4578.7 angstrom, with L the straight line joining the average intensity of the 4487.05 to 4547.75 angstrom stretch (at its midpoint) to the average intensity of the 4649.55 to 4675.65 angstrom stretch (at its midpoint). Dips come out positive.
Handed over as -3.23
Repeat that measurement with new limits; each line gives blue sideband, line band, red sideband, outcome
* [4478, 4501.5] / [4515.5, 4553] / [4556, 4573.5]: 5.3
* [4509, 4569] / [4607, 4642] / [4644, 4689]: -3.0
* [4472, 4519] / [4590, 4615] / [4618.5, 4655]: -1.0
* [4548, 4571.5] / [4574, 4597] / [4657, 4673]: 0.2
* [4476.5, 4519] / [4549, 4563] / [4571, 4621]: -0.2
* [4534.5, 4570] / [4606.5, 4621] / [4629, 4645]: -0.9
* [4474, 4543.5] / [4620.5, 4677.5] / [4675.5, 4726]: -3.6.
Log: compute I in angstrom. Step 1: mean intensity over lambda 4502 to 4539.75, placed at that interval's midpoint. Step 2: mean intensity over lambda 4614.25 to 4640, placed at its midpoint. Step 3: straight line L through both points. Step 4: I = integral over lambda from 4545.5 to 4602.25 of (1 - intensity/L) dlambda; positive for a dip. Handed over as -3.0 angstrom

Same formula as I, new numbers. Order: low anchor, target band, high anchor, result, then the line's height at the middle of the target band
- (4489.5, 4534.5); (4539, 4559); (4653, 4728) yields -0.7 angstrom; 12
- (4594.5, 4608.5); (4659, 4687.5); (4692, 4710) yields -0.6 angstrom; 13.8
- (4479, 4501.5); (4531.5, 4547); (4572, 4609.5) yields 2.0 angstrom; 12.5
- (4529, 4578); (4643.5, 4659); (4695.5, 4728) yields -0.4 angstrom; 13.4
